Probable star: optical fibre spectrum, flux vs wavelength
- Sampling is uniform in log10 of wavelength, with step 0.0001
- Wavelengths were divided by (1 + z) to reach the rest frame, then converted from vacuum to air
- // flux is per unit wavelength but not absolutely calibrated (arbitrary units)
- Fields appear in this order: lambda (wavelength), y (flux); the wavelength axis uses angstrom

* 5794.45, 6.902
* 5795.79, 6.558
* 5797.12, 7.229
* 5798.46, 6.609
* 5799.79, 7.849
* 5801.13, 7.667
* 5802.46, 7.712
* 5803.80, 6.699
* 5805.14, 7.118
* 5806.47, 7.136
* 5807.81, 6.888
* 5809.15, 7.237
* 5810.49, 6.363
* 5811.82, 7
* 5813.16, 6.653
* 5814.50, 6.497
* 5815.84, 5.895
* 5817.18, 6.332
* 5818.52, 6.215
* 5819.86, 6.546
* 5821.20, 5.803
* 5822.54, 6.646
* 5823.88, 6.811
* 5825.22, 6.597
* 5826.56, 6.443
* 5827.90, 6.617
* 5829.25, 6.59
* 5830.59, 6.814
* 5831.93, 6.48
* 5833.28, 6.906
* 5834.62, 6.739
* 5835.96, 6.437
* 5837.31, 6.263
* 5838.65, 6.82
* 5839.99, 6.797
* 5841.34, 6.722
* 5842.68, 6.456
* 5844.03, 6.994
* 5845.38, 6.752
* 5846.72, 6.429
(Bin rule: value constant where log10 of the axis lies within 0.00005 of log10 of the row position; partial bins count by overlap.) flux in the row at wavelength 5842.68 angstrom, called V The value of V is 6.456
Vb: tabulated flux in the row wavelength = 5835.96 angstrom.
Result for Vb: 6.437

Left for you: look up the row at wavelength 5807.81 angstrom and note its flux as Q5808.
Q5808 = 6.888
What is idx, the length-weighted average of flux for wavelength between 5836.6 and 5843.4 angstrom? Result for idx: 6.61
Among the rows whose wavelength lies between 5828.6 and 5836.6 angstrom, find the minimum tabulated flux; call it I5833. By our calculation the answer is 6.437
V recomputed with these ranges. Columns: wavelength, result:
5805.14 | 7.118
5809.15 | 7.237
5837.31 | 6.263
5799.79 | 7.849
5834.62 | 6.739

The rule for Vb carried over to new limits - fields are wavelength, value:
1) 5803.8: 6.699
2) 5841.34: 6.722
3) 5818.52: 6.215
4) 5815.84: 5.895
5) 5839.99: 6.797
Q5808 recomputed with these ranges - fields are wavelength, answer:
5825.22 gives 6.597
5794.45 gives 6.902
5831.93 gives 6.48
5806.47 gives 7.136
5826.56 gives 6.443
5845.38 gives 6.752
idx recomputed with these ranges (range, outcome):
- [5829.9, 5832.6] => 6.66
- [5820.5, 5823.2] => 6.23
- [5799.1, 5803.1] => 7.75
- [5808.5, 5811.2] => 6.82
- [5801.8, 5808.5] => 7.1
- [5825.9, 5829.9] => 6.54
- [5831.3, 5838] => 6.56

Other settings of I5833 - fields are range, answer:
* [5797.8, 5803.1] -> 6.609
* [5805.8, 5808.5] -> 6.888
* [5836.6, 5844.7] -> 6.263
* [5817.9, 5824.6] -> 5.803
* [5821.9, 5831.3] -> 6.443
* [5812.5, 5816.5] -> 5.895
